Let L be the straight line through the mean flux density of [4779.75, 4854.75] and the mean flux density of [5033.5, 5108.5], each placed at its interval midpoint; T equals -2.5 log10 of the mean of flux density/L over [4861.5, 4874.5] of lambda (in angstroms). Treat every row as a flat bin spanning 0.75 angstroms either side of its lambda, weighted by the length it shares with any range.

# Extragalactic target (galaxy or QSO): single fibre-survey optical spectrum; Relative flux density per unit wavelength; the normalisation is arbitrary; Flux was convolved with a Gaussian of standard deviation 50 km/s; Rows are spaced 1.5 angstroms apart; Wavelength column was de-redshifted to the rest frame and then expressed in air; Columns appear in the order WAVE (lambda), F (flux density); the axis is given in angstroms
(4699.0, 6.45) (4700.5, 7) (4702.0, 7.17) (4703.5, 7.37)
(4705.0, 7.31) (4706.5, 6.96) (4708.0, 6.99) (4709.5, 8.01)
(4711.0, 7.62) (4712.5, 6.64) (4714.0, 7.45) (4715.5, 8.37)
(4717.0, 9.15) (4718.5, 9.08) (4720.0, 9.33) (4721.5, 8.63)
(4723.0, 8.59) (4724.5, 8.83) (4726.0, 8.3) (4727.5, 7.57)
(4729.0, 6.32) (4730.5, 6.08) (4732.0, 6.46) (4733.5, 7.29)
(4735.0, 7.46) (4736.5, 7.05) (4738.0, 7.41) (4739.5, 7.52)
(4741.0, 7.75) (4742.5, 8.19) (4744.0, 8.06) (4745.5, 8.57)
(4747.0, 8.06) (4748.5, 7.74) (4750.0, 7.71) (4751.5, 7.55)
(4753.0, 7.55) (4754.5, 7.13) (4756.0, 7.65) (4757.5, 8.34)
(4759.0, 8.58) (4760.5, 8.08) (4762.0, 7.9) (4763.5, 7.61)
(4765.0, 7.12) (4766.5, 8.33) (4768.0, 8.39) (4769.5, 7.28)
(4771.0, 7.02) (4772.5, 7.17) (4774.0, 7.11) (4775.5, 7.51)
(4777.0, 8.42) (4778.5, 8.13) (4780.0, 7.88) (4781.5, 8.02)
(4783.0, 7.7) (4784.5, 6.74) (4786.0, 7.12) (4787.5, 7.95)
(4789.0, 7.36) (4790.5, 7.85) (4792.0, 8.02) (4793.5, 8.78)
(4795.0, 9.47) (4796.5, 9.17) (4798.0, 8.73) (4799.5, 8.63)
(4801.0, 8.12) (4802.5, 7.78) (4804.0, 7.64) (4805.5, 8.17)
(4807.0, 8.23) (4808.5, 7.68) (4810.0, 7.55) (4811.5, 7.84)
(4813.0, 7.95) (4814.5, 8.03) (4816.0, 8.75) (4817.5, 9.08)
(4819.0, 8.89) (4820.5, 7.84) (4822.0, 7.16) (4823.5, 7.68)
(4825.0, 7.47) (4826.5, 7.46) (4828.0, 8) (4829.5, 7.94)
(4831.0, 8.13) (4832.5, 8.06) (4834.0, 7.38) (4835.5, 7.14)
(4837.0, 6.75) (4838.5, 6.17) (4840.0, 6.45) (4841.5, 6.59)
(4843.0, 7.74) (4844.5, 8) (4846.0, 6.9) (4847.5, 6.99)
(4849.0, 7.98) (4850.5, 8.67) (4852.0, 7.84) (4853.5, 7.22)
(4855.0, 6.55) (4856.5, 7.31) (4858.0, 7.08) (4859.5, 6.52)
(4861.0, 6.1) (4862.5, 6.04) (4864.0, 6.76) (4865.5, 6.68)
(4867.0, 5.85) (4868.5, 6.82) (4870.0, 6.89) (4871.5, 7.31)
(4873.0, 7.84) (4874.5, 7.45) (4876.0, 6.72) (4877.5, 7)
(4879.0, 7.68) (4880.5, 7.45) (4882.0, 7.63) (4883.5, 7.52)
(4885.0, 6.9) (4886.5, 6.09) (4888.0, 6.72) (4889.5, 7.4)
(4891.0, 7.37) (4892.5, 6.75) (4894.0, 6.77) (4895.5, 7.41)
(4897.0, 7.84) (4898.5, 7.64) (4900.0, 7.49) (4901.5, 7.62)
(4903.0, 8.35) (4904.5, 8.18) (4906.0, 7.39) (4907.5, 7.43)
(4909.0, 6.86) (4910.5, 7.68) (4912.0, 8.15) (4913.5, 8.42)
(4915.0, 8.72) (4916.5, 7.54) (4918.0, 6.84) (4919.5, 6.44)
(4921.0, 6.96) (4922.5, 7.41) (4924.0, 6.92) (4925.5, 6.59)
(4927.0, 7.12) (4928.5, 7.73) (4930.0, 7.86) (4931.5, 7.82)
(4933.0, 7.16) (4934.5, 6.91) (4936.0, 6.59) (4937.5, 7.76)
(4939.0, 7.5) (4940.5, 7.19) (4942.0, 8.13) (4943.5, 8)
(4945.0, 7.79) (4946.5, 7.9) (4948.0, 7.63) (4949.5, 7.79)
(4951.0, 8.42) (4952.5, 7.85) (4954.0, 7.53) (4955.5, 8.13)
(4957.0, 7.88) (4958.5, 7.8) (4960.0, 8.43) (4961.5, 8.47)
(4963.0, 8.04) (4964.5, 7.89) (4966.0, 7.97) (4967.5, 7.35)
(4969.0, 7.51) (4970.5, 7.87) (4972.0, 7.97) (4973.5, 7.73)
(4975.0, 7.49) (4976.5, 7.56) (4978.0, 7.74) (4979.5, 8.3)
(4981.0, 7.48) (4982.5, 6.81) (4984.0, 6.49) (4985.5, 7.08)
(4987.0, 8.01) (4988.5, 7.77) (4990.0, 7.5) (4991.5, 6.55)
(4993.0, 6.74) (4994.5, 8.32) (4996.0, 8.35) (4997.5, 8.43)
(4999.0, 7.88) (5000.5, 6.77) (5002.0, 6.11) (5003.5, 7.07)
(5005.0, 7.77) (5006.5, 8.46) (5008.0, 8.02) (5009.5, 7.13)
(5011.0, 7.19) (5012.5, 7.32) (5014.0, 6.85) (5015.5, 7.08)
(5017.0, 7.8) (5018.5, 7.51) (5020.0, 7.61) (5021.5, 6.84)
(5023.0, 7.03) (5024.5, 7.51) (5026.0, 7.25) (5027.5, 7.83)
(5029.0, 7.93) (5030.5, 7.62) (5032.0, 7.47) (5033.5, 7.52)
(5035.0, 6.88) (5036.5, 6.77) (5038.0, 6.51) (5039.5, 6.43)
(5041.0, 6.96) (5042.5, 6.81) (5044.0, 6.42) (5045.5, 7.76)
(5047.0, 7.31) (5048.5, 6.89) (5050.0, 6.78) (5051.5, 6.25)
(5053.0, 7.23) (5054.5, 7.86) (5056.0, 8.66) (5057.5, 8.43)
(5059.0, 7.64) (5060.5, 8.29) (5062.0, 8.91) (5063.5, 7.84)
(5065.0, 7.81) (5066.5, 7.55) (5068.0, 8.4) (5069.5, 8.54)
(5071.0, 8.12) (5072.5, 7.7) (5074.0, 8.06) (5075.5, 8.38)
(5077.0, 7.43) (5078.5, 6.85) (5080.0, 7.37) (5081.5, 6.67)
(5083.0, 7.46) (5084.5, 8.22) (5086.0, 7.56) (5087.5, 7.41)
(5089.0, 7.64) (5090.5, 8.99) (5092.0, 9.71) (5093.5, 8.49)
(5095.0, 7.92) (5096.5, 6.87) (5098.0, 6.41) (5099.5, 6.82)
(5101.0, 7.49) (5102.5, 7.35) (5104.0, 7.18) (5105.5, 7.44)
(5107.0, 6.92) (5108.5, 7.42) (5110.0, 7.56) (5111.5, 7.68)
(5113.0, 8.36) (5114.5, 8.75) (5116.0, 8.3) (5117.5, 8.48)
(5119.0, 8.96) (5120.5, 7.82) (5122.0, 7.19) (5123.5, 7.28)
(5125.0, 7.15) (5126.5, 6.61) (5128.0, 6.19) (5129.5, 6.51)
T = 0.14 mag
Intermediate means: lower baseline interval 7.8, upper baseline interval 7.54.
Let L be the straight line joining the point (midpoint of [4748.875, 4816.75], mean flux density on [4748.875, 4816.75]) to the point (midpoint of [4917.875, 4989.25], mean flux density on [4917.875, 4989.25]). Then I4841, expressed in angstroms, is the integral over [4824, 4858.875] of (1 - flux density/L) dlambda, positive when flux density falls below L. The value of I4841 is 1.8 angstroms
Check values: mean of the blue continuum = 7.9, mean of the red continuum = 7.58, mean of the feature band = 7.38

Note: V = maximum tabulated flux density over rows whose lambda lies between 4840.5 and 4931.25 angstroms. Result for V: 8.72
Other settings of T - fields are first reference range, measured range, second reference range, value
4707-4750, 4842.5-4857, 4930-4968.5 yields 0.036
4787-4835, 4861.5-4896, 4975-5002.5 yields 0.124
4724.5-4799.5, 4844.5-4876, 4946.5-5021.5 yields 0.094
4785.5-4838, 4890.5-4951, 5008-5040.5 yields 0.016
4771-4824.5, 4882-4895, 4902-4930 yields 0.093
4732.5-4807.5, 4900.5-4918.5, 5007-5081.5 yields -0.016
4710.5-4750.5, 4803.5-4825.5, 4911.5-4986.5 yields -0.036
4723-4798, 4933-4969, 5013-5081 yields -0.027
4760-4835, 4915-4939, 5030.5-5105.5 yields 0.074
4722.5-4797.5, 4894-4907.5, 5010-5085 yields -0.008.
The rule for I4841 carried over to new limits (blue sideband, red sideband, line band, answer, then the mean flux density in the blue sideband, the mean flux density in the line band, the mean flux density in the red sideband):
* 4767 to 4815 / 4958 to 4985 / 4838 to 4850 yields 1.1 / 7.92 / 7.15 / 7.71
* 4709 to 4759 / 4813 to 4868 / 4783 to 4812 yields -1.9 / 7.81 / 8.04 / 7.37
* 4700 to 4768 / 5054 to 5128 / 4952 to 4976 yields -0.3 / 7.74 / 7.87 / 7.78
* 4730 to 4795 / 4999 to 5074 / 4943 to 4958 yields -0.7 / 7.69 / 7.89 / 7.45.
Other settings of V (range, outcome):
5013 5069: 8.91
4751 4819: 9.47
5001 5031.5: 8.46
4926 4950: 8.13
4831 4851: 8.67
